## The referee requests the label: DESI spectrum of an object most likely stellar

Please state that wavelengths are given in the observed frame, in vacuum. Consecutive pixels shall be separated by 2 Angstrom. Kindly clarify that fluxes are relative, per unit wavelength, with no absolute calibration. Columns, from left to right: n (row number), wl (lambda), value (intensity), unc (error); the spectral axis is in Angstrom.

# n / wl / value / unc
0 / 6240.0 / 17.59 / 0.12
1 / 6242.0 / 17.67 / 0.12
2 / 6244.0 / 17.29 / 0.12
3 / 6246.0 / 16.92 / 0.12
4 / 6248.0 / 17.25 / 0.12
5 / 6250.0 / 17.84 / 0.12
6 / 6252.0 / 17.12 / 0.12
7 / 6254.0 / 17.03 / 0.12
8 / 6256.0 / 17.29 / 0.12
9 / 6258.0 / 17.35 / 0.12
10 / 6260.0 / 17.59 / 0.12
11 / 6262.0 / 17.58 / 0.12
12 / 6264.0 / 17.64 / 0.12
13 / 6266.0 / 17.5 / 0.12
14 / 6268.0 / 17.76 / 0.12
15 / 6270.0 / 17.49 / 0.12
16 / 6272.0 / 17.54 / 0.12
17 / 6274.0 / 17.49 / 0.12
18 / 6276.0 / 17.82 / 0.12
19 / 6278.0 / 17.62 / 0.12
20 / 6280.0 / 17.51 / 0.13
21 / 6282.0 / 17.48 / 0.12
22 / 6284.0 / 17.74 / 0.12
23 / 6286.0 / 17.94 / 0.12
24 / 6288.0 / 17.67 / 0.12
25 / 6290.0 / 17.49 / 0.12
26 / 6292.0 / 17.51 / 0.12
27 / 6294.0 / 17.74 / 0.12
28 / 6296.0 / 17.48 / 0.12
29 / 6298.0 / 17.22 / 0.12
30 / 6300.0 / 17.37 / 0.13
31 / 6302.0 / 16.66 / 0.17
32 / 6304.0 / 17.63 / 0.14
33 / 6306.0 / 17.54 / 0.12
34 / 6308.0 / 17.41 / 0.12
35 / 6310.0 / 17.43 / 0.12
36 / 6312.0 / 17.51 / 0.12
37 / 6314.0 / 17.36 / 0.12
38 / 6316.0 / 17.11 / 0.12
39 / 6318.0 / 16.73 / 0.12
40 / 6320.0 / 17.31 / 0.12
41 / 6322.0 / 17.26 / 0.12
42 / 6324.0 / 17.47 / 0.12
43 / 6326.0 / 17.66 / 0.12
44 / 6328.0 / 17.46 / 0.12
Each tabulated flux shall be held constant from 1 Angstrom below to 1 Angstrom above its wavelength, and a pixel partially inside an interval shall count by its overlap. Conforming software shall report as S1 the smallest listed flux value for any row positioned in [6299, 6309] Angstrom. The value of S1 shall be 16.66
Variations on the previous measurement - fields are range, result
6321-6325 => 17.26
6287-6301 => 17.22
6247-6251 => 17.25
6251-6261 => 17.03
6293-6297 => 17.48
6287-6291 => 17.49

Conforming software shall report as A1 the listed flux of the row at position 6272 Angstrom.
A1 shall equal 17.54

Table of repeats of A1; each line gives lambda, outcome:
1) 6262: 17.58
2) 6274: 17.49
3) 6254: 17.03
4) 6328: 17.46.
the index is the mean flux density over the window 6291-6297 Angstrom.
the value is 17.6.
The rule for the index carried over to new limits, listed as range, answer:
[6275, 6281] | 17.7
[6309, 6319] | 17.2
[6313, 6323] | 17.2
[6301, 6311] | 17.3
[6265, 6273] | 17.6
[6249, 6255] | 17.3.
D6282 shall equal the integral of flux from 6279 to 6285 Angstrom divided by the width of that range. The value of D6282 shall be 17.6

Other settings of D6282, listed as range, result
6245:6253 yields 17.3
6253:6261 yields 17.3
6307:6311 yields 17.4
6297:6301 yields 17.3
